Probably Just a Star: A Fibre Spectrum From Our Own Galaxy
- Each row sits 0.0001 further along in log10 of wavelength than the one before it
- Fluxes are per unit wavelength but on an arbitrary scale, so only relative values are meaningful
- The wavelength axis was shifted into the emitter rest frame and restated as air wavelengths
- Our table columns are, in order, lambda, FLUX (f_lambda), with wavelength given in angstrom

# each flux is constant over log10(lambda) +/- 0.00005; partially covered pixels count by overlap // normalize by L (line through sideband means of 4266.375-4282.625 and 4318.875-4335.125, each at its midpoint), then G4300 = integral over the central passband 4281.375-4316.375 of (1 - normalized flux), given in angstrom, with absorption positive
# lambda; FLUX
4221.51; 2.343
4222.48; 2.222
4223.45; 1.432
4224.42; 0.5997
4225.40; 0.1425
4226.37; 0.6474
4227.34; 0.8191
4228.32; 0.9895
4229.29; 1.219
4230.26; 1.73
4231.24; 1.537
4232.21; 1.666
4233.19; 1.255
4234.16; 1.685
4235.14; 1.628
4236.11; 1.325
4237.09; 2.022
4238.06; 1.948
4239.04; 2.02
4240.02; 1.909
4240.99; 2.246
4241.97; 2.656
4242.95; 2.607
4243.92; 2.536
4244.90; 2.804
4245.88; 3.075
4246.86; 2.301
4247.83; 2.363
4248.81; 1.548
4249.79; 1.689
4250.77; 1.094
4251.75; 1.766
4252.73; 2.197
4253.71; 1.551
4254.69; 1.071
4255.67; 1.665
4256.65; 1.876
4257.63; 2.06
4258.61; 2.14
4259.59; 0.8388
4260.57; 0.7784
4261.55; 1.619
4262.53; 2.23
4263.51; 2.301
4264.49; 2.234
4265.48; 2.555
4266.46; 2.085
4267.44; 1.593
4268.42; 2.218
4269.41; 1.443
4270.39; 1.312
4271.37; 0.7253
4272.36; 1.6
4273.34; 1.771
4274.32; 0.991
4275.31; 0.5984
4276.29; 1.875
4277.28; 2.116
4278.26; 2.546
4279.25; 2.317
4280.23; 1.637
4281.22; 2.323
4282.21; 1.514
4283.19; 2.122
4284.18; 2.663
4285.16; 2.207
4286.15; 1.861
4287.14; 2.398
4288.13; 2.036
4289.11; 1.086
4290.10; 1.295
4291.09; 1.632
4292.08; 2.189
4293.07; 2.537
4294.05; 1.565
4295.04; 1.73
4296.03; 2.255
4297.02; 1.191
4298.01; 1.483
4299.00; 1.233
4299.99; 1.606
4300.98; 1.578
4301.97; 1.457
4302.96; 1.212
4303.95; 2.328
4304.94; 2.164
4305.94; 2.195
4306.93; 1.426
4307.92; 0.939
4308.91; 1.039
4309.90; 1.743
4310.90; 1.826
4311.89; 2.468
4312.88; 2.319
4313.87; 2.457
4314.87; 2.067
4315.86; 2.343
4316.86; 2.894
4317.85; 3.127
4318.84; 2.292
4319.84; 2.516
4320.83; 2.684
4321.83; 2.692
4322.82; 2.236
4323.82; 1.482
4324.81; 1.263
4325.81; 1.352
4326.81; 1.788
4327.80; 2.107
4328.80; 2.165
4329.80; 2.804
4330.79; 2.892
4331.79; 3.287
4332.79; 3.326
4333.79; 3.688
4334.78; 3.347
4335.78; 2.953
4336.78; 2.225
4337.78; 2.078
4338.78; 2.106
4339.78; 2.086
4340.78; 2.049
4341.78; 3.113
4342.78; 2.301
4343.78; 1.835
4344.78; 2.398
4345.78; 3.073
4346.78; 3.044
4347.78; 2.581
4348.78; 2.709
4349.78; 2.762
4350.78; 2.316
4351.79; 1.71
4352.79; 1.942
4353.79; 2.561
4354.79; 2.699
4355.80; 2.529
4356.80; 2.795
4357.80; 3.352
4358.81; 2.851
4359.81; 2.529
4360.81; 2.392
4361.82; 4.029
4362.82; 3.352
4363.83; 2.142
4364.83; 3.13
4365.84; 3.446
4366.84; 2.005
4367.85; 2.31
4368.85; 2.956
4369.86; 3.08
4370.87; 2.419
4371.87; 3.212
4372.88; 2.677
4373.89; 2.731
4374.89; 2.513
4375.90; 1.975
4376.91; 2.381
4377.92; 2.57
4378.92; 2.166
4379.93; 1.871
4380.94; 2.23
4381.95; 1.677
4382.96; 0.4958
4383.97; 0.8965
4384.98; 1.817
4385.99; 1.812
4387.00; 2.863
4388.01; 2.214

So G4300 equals 3.3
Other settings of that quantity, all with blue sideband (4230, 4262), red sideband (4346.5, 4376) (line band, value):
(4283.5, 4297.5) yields 1.74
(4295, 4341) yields 4.82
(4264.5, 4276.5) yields 2.63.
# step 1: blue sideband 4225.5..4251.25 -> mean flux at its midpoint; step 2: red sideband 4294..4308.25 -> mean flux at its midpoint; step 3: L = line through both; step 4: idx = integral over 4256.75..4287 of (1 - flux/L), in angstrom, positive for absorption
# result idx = -1.9 angstrom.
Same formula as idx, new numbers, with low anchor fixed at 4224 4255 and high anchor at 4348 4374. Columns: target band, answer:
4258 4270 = 0.5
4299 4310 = 3.2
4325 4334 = -0.2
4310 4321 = -0.4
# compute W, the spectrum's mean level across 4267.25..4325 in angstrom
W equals 1.88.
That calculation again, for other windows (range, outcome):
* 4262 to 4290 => 1.86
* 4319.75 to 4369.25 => 2.56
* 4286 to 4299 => 1.77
